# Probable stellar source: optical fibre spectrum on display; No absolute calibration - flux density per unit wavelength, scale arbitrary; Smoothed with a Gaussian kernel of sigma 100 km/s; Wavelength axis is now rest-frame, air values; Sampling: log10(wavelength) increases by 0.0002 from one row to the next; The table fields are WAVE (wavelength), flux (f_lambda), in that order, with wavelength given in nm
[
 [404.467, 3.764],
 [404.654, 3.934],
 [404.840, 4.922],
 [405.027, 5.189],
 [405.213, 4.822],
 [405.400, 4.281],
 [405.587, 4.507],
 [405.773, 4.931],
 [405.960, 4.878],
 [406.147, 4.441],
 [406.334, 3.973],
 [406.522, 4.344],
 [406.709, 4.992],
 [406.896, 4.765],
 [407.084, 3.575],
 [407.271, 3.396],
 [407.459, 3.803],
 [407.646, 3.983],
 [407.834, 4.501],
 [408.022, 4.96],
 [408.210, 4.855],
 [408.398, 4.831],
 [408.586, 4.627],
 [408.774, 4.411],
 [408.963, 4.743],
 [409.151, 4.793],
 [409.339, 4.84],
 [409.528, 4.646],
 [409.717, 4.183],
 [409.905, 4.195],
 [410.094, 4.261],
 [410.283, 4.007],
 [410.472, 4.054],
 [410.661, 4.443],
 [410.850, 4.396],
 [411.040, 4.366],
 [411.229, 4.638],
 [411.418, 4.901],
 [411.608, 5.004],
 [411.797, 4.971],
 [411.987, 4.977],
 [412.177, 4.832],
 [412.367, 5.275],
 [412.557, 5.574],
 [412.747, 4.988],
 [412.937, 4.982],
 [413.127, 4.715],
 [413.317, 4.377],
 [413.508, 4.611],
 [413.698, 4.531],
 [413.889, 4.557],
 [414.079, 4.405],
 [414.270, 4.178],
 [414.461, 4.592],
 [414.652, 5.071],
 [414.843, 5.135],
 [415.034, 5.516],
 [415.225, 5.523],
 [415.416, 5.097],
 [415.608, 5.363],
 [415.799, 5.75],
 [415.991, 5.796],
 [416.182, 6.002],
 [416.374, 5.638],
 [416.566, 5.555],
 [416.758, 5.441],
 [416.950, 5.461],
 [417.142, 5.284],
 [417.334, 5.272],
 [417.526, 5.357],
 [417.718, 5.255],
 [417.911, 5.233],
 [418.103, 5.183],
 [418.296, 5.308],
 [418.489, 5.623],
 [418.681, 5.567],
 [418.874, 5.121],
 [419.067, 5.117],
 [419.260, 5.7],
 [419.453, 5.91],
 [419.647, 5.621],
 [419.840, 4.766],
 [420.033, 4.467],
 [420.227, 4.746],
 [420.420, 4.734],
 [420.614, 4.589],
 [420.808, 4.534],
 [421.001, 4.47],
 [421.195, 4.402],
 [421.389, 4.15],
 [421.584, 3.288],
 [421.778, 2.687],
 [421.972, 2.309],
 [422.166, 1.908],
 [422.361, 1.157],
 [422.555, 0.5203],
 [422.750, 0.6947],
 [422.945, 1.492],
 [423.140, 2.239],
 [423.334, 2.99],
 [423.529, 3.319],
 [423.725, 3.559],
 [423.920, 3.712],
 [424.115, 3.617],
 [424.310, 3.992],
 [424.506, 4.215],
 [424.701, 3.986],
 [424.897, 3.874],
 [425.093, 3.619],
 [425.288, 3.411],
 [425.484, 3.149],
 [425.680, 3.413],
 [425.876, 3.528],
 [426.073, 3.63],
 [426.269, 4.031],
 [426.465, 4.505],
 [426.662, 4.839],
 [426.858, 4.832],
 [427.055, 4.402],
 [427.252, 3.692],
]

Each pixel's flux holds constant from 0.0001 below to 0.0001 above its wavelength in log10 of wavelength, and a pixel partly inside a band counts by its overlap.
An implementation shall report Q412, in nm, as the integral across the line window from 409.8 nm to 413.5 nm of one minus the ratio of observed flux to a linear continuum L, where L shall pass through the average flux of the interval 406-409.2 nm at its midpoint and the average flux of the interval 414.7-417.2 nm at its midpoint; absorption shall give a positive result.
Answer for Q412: 0.20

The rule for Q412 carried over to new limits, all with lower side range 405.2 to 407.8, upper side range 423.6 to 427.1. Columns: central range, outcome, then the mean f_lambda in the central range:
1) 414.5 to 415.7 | -0.33 nm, 5.25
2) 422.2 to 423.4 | 0.74 nm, 1.5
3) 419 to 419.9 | -0.32 nm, 5.46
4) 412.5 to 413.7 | -0.19 nm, 4.83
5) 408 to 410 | -0.17 nm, 4.63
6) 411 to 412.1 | -0.16 nm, 4.83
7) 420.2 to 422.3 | 0.14 nm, 3.72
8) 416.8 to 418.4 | -0.48 nm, 5.3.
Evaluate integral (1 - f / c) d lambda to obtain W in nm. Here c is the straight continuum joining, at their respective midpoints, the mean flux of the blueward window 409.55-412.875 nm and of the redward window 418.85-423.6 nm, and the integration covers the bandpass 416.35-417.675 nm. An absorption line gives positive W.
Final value -0.45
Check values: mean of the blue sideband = 4.65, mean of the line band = 5.41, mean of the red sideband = 3.61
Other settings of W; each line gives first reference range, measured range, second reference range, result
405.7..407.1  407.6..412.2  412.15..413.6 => 0.16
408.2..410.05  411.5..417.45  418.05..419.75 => -0.05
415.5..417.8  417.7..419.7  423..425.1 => -0.19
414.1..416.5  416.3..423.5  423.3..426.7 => 0.60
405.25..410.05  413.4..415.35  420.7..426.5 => -0.44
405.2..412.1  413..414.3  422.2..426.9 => -0.13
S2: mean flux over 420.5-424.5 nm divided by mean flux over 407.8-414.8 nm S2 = 0.65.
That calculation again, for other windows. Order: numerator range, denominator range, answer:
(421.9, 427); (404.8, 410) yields 0.71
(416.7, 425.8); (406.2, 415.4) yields 0.88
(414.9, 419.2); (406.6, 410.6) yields 1.23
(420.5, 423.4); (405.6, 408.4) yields 0.63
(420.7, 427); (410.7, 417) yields 0.66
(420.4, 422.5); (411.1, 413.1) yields 0.67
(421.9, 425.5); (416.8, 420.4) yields 0.54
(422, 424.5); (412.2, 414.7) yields 0.53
